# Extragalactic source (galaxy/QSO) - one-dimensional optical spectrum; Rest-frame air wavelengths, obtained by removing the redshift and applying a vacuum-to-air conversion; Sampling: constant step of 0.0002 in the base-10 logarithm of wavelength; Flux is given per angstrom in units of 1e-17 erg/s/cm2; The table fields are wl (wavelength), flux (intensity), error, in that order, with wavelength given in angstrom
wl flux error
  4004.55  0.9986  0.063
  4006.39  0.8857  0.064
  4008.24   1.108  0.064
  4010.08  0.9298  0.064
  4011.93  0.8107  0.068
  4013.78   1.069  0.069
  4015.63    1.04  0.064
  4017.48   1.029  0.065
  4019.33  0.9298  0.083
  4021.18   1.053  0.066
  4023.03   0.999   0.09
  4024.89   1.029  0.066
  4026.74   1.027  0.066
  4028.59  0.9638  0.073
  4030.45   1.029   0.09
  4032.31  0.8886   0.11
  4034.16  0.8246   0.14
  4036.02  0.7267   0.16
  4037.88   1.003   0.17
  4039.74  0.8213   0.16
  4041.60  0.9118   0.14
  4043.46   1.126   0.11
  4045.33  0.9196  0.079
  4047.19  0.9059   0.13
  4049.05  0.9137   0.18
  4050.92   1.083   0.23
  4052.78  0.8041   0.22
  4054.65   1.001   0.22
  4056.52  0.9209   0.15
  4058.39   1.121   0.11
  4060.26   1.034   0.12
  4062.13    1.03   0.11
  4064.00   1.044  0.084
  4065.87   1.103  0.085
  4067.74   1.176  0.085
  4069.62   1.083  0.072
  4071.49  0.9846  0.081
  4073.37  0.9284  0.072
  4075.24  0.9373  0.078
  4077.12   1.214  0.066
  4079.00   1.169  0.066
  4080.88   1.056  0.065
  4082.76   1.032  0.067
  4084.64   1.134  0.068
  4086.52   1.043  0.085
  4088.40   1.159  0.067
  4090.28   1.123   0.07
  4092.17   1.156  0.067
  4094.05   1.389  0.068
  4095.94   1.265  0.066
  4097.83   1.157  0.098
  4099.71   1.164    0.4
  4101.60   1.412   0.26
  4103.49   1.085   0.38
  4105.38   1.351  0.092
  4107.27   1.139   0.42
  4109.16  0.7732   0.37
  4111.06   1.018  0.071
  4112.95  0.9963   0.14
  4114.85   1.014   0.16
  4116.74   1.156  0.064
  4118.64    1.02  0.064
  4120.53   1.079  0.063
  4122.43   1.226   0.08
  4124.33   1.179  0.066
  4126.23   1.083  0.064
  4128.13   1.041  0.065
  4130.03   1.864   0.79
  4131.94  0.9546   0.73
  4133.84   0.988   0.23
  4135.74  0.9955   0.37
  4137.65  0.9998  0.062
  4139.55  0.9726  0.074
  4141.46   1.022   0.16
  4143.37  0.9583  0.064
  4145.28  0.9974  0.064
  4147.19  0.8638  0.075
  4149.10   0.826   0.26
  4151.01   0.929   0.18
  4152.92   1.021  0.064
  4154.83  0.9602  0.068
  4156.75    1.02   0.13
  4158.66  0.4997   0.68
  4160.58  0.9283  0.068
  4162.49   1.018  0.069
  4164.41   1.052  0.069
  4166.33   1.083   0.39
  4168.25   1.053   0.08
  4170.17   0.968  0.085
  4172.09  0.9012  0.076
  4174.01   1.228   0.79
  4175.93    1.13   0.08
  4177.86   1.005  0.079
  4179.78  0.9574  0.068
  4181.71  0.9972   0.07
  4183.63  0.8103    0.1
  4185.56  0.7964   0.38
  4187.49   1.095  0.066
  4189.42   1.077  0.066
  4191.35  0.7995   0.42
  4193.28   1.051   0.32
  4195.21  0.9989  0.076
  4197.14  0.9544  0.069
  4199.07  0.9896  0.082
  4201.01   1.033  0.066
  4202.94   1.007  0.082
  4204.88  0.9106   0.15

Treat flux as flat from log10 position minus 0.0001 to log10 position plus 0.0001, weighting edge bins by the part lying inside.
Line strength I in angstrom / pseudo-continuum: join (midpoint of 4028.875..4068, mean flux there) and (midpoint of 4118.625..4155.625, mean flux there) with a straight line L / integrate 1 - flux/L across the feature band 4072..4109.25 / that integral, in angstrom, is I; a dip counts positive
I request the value -5.0 angstrom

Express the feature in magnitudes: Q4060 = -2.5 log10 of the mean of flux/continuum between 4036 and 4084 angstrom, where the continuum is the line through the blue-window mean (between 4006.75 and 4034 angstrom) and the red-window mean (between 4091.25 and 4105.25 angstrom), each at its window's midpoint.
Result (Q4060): 0.11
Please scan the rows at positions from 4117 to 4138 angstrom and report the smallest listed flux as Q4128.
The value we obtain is 0.9546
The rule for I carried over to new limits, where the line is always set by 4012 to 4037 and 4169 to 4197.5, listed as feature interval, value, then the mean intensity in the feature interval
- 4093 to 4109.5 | -3.95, 1.21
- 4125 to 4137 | -2.11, 1.15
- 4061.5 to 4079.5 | -1.75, 1.07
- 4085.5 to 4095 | -1.96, 1.17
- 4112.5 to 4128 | -1.86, 1.09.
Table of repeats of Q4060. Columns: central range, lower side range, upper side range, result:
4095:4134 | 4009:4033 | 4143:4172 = -0.194 mag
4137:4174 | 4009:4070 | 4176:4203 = 0.019 mag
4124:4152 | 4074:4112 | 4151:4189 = 0.003 mag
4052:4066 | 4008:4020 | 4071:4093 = 0.046 mag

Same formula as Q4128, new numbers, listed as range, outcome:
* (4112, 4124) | 0.9963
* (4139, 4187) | 0.4997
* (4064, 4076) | 0.9284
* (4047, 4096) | 0.8041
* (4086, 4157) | 0.7732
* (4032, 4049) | 0.7267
